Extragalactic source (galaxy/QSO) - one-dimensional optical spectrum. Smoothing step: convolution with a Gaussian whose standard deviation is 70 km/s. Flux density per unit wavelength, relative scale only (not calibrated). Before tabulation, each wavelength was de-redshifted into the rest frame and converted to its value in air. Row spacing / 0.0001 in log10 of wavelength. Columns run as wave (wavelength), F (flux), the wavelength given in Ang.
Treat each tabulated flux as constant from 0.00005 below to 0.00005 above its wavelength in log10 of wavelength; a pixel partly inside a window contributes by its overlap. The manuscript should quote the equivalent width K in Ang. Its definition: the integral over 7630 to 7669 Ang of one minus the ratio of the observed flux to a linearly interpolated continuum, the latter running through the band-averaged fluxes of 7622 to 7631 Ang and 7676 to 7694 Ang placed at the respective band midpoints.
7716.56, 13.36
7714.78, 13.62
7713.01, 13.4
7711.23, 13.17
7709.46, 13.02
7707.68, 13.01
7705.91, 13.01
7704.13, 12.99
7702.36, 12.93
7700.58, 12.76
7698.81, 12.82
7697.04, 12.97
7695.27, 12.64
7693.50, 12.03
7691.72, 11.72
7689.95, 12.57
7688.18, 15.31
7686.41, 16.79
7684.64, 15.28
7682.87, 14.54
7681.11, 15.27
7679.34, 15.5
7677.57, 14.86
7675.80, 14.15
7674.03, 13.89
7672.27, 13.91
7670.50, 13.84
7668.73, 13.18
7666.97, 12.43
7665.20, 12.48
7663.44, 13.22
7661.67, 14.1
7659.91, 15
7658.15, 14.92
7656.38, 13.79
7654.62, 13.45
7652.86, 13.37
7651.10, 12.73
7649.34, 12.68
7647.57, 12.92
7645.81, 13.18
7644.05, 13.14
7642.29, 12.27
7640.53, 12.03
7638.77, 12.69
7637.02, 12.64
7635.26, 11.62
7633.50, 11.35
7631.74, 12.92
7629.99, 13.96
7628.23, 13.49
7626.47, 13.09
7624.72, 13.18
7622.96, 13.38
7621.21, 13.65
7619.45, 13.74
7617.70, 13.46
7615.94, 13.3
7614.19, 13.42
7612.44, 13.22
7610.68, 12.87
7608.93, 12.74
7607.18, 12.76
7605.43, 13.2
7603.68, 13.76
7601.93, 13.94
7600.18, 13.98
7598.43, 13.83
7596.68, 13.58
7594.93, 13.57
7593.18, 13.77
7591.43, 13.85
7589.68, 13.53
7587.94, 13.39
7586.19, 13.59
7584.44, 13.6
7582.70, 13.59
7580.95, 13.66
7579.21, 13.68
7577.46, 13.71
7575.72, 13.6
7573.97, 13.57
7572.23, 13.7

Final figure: 2.25 Ang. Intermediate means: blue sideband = 13.4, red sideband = 14.4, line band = 13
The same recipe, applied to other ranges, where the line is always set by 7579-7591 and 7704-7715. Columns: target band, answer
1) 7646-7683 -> -1.3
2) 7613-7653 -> 1.4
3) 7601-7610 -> 0.2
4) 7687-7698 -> 0.2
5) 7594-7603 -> -0.2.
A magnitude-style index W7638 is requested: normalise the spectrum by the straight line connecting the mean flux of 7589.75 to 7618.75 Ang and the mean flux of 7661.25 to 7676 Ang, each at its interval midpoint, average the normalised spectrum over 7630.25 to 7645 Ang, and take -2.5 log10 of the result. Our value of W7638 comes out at 0.086 mag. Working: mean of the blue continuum 13.5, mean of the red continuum 13.4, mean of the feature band 12.4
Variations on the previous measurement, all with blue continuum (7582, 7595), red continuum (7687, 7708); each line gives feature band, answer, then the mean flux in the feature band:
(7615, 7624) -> -0.01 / 13.5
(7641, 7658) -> 0.01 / 13.1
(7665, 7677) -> -0.03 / 13.5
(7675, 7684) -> -0.14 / 14.9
